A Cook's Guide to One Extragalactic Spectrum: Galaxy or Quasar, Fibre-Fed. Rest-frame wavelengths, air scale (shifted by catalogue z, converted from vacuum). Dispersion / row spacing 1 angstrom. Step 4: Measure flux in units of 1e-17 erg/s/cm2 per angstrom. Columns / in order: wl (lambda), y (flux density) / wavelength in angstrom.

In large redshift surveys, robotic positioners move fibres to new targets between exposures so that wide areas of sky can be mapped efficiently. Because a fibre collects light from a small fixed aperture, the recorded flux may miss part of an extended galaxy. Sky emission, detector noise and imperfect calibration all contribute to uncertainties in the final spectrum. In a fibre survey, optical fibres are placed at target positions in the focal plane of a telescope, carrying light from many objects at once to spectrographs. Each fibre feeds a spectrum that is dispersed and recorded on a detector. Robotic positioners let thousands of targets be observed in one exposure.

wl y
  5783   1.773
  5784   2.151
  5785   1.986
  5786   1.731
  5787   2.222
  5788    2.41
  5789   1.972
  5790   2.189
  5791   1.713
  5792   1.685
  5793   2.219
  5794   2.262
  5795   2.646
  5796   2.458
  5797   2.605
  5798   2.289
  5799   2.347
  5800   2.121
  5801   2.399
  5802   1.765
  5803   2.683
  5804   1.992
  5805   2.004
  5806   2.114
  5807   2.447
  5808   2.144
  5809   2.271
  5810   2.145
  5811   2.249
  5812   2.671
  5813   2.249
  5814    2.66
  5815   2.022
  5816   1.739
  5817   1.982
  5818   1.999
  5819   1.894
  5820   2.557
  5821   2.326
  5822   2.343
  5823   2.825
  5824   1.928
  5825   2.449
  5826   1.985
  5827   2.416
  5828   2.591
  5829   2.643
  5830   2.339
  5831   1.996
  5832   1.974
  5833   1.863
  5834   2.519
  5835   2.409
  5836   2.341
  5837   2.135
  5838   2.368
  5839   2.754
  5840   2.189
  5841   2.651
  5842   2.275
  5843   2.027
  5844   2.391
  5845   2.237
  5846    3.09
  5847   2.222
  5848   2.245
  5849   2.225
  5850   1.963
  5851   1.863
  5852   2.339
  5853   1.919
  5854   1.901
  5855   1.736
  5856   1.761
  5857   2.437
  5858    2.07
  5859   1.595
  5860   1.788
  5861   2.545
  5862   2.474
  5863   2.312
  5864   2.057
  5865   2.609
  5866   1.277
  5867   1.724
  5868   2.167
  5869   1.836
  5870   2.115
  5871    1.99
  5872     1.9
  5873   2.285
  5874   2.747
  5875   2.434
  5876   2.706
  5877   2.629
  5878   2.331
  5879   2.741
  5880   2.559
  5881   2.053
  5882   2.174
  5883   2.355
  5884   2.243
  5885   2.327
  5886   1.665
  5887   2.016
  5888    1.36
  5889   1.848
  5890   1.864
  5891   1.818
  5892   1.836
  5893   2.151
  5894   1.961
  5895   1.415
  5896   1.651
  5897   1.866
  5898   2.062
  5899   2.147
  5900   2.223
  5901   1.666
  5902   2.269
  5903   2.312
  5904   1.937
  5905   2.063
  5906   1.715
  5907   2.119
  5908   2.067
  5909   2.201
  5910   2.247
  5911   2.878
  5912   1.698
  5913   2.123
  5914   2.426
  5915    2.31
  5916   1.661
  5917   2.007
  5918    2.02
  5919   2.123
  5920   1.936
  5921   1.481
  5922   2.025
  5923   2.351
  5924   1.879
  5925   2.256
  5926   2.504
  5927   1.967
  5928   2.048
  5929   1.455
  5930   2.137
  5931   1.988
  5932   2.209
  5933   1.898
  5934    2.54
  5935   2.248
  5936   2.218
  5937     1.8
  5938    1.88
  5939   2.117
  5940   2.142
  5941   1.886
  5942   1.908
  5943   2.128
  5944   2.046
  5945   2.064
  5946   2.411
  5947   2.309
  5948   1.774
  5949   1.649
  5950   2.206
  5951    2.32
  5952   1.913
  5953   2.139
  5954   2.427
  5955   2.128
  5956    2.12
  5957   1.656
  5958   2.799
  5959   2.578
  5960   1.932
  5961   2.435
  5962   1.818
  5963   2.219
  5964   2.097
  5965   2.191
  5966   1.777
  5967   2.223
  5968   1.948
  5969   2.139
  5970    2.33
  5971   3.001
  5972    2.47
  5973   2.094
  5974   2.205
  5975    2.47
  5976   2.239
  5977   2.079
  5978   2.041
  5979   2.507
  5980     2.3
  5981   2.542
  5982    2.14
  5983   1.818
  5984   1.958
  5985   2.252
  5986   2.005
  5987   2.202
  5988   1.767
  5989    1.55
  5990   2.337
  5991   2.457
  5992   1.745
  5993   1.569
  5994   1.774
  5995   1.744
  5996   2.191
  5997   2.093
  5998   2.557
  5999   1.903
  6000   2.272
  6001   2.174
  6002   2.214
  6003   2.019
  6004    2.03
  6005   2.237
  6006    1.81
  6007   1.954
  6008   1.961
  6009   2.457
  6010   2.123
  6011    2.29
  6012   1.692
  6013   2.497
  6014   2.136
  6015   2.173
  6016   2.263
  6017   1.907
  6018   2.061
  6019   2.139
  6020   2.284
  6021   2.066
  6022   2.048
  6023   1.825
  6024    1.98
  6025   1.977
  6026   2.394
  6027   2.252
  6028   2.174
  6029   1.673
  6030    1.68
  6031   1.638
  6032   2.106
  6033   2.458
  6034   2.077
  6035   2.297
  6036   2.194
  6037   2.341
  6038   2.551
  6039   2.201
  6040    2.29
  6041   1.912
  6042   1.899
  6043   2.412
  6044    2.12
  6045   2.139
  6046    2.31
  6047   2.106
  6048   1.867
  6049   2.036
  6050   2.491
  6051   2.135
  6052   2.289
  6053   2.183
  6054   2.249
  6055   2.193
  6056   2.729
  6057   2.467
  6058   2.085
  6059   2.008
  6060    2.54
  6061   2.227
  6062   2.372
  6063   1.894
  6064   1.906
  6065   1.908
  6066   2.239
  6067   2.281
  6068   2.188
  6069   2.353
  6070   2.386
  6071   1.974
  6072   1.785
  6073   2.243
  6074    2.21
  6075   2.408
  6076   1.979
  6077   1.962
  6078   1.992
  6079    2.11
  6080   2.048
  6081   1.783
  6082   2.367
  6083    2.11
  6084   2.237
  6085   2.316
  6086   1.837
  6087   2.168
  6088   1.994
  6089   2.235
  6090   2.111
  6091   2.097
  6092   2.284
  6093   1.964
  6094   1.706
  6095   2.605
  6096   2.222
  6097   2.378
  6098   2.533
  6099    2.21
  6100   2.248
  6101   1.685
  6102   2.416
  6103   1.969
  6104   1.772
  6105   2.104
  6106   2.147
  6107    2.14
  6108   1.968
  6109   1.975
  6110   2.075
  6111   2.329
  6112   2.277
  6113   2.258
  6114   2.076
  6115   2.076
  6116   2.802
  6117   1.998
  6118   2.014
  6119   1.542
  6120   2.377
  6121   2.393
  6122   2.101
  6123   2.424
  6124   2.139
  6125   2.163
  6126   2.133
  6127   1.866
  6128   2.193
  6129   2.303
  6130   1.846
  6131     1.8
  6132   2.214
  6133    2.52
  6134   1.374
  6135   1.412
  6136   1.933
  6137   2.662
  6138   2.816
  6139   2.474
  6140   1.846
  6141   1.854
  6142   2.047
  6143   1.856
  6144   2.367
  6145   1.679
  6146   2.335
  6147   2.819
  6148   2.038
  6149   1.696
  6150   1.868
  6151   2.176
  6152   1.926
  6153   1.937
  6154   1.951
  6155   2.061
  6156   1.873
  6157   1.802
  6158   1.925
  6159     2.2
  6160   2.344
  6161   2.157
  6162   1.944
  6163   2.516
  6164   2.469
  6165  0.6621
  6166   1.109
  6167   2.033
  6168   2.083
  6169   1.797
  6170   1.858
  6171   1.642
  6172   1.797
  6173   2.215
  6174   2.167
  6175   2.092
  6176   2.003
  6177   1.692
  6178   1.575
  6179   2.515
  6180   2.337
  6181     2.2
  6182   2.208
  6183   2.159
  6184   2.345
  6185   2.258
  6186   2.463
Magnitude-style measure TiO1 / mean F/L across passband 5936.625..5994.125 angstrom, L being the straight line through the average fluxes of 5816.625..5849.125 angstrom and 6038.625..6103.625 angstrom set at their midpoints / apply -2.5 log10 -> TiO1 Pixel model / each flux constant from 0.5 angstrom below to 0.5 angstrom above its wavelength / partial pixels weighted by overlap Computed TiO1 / 0.05 mag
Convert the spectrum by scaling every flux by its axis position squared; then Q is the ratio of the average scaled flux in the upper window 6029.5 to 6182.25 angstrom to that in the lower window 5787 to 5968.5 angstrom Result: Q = 1.06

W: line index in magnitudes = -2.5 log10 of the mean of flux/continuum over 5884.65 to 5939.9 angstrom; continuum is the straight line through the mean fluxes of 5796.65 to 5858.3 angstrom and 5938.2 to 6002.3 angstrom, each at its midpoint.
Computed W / 0.08 mag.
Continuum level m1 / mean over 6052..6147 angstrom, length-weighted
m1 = 2.14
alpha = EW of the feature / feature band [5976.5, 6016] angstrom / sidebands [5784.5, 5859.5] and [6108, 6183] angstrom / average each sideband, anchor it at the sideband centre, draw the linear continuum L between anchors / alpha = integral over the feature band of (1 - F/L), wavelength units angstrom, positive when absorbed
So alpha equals 0.7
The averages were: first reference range 2.22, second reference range 2.06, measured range 2.09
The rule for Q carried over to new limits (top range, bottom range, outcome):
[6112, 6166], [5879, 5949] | 1.09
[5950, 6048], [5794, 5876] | 1.01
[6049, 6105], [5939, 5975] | 1.04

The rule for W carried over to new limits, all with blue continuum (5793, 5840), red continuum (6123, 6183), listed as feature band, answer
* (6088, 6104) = -0.04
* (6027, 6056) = -0.02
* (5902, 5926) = 0.06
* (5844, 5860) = 0.07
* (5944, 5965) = 0.01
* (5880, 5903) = 0.13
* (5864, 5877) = 0.04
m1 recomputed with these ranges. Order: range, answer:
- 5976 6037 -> 2.09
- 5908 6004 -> 2.12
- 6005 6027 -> 2.1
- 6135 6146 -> 2.13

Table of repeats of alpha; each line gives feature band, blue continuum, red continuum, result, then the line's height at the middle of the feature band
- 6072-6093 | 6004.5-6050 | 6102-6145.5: -0.04 angstrom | 2.11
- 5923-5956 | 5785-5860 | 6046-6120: 1.52 angstrom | 2.19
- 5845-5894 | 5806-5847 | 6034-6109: 3.11 angstrom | 2.27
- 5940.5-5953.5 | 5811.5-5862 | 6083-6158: 0.75 angstrom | 2.18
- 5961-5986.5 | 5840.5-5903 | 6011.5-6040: -1.02 angstrom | 2.11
